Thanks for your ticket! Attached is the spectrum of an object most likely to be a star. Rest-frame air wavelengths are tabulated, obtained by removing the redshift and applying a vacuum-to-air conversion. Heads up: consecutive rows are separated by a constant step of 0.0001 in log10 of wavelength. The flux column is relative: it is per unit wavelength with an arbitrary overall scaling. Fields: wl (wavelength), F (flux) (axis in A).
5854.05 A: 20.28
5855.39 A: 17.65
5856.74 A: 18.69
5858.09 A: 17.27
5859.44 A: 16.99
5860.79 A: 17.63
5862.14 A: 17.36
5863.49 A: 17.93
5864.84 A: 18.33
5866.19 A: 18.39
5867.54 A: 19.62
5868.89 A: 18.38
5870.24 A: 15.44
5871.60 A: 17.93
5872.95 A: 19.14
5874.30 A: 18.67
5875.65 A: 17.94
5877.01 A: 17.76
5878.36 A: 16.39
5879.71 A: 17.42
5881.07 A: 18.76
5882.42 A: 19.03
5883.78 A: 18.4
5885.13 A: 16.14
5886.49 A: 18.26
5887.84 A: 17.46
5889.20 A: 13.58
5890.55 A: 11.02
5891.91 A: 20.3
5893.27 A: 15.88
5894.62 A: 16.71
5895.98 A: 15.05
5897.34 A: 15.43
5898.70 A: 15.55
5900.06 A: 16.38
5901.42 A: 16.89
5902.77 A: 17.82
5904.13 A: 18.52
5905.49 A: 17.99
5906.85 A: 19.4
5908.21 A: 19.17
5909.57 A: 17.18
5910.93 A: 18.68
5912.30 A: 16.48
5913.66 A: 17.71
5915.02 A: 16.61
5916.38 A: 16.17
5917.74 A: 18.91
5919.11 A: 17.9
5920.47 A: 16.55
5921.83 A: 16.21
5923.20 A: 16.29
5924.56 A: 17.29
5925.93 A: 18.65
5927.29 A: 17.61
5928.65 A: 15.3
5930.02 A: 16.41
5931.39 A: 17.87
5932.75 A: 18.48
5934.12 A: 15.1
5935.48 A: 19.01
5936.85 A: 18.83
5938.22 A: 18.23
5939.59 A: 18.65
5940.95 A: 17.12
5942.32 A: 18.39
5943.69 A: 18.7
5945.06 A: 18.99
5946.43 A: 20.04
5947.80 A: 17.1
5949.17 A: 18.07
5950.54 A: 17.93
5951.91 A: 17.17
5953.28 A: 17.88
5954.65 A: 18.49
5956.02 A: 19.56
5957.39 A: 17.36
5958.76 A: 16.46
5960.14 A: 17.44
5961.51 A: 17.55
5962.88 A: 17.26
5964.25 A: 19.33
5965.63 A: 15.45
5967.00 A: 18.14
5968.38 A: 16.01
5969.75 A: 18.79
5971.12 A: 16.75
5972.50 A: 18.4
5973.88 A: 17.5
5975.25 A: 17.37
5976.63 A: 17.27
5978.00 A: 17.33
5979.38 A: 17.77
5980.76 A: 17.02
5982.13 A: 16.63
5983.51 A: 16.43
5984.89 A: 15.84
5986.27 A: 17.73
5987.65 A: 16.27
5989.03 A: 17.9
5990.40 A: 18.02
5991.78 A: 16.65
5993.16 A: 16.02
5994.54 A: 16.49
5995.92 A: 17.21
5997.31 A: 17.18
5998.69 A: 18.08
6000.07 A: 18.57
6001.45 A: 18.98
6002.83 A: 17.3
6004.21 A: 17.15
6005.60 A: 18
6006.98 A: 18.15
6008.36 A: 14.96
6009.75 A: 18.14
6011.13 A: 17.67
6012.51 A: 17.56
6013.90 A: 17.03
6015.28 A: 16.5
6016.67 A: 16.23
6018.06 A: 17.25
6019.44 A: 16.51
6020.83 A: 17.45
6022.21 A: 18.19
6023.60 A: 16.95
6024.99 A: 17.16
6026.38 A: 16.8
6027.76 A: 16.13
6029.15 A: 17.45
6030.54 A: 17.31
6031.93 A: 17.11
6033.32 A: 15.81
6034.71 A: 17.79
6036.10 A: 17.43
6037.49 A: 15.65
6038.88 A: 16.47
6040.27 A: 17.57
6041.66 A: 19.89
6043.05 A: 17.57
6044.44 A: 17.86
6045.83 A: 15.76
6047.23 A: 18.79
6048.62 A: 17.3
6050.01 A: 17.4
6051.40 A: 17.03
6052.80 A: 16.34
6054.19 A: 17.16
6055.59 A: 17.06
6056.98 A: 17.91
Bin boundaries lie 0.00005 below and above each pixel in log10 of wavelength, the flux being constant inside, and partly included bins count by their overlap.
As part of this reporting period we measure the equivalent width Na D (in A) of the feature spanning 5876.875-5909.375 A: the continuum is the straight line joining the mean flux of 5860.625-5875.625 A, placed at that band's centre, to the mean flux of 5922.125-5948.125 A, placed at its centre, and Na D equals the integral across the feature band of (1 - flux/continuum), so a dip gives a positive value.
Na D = 1.67 A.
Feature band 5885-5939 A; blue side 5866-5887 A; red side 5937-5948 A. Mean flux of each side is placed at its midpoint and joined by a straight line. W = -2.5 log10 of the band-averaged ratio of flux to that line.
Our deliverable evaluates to 0.07 mag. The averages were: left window 18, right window 18.5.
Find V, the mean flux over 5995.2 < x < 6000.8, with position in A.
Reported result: 17.7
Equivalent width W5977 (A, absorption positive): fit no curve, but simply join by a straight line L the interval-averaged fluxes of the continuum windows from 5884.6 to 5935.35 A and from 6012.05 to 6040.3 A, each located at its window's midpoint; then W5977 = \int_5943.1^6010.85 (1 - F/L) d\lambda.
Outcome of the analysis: -2.3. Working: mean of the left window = 17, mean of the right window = 16.9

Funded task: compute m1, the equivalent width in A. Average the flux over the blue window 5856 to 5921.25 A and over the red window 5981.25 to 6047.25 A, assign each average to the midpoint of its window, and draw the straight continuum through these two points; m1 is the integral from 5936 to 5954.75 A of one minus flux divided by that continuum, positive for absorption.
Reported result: -1.0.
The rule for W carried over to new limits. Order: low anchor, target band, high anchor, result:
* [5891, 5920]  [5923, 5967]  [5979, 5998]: -0.04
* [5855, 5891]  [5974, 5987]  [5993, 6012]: 0.03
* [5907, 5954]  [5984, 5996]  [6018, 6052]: 0.03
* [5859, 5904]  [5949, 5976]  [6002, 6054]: -0.03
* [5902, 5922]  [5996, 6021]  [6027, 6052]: 0.00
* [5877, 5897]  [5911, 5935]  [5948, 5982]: 0.00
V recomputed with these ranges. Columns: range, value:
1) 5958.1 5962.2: 17.1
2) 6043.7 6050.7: 17.4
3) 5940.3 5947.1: 18.6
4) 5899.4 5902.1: 16.7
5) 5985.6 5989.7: 17.3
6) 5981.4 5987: 16.7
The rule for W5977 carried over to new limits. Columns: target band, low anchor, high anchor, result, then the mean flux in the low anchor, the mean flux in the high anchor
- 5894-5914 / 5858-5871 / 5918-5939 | 0.3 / 17.7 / 17.3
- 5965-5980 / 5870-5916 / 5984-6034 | -0.2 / 17.2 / 17.2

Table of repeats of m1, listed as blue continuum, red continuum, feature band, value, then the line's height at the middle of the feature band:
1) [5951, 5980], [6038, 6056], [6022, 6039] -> 0.49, 17.4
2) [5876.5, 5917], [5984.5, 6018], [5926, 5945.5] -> -0.73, 17.1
